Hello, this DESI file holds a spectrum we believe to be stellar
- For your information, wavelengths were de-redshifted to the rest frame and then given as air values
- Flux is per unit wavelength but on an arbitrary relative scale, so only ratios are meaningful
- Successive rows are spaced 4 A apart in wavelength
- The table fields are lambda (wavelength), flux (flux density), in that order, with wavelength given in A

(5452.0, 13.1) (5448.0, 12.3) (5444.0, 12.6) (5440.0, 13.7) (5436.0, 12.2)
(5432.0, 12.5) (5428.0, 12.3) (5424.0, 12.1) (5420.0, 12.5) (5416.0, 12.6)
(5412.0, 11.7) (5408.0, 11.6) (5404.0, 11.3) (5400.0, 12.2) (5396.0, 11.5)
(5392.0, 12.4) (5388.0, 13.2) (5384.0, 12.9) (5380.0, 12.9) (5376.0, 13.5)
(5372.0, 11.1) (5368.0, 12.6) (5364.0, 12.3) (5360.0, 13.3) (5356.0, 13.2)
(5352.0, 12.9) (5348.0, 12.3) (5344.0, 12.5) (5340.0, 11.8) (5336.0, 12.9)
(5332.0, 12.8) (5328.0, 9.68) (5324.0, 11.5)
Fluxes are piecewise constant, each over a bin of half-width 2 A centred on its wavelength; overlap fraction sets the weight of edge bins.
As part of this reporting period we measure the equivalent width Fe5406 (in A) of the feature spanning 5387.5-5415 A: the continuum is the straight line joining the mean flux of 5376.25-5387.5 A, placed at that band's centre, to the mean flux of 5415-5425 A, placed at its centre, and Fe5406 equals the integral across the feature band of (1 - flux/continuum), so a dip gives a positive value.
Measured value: 1.7 A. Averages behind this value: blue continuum 13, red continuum 12.4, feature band 11.9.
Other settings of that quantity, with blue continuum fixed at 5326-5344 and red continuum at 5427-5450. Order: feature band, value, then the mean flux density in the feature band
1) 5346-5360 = -1.0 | 12.9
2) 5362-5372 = -0.1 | 12.2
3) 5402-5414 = 0.8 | 11.5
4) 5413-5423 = 0.0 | 12.4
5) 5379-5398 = -0.5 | 12.6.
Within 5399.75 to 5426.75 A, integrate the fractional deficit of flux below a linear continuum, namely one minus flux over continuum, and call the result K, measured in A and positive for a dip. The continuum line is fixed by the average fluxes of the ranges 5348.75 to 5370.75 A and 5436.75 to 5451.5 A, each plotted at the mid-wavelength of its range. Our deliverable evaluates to 1.7 A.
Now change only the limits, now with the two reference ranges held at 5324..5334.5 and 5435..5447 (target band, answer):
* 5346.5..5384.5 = -2.7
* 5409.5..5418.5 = 0.3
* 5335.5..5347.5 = -0.8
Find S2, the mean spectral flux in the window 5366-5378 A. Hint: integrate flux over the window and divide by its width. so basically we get 12.4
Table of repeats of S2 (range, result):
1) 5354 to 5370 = 12.8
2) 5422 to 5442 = 12.6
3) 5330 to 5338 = 12.9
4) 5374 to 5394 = 13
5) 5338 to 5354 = 12.4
